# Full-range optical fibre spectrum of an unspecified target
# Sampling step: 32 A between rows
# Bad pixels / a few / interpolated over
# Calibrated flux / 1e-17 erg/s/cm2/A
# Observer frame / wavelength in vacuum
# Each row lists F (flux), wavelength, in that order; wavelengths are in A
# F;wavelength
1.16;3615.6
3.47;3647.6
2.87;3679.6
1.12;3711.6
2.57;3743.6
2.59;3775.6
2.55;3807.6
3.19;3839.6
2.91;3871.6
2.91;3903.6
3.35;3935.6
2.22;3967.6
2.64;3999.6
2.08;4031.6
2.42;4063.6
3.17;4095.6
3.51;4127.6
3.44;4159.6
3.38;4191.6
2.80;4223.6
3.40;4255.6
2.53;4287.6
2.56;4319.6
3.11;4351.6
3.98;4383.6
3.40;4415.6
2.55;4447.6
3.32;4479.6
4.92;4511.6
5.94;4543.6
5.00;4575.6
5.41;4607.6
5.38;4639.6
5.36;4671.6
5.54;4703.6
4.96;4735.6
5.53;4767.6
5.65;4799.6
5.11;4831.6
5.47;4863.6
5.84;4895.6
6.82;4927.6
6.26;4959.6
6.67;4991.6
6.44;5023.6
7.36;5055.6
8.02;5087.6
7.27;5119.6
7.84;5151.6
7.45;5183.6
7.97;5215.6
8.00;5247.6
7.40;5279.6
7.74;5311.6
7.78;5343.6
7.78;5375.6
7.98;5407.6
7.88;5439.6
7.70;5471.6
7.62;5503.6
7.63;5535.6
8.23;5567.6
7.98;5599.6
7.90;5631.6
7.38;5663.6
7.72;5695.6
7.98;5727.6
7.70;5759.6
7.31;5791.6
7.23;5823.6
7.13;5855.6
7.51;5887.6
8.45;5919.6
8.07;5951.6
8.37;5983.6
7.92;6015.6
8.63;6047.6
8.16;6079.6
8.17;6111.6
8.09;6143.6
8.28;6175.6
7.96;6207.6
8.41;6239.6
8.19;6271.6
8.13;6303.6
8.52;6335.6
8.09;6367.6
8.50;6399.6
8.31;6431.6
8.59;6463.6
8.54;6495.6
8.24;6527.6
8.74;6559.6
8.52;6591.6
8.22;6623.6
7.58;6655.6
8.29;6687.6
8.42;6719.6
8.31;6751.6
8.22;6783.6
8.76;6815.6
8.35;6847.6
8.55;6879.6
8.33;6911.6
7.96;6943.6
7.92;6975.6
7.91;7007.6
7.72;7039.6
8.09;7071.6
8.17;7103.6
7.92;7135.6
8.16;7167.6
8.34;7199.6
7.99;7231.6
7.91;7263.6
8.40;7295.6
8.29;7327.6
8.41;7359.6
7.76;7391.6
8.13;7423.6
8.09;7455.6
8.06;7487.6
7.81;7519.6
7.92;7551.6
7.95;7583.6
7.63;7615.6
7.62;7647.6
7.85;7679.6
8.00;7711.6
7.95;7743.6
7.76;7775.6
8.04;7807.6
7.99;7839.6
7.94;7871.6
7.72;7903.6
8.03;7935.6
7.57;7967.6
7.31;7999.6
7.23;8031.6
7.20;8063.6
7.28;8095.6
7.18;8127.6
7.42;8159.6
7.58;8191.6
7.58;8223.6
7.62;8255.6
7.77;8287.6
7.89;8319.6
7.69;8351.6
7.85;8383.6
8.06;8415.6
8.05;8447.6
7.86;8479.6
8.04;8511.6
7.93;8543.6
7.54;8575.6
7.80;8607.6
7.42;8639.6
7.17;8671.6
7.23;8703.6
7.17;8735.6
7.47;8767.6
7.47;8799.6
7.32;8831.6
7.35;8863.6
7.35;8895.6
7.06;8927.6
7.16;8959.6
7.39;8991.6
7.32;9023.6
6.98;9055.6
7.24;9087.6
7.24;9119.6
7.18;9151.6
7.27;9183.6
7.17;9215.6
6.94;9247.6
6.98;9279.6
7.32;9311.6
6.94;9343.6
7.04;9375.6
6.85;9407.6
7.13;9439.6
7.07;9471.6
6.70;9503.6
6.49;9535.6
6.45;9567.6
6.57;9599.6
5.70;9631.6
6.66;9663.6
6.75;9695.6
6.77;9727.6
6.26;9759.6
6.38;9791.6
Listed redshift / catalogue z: 0.127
